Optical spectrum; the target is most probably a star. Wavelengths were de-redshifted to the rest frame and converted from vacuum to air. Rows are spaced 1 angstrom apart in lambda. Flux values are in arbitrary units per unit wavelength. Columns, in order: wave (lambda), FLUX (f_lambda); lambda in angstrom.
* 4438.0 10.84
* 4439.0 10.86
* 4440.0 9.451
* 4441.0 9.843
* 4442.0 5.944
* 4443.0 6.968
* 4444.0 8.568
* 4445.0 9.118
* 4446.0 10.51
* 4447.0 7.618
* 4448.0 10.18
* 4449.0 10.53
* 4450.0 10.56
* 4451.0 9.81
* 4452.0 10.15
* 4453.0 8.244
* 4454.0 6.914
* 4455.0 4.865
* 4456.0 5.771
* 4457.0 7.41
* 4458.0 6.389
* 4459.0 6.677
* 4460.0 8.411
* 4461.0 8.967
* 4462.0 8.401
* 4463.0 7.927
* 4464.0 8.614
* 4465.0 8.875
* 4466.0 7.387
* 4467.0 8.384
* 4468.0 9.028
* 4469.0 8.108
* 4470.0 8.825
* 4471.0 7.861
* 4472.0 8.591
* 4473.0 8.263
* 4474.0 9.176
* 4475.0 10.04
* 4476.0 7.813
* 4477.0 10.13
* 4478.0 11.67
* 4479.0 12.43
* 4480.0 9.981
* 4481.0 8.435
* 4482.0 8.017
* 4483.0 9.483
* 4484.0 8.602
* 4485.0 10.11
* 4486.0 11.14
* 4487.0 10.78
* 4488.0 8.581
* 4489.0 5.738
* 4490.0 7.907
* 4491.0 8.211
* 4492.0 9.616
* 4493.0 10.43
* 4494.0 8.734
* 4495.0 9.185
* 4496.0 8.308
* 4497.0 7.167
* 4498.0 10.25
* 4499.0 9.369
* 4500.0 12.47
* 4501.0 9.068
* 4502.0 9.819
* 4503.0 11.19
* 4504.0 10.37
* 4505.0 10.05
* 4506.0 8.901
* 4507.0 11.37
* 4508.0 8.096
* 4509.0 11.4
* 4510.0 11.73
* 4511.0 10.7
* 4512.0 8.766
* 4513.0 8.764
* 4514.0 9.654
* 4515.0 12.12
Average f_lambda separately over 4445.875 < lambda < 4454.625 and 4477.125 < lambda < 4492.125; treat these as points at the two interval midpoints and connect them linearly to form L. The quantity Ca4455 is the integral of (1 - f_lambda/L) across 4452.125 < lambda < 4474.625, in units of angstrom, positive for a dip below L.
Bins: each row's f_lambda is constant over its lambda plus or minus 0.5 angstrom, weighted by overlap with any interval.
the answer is 3.4 angstrom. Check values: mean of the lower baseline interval 9.28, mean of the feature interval 7.92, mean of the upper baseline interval 9.39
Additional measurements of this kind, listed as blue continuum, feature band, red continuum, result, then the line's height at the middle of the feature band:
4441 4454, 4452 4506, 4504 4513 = 4.0 angstrom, 9.53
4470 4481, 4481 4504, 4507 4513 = 1.2 angstrom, 9.81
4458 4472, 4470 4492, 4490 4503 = -1.0 angstrom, 8.81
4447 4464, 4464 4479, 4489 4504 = -0.6 angstrom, 8.63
